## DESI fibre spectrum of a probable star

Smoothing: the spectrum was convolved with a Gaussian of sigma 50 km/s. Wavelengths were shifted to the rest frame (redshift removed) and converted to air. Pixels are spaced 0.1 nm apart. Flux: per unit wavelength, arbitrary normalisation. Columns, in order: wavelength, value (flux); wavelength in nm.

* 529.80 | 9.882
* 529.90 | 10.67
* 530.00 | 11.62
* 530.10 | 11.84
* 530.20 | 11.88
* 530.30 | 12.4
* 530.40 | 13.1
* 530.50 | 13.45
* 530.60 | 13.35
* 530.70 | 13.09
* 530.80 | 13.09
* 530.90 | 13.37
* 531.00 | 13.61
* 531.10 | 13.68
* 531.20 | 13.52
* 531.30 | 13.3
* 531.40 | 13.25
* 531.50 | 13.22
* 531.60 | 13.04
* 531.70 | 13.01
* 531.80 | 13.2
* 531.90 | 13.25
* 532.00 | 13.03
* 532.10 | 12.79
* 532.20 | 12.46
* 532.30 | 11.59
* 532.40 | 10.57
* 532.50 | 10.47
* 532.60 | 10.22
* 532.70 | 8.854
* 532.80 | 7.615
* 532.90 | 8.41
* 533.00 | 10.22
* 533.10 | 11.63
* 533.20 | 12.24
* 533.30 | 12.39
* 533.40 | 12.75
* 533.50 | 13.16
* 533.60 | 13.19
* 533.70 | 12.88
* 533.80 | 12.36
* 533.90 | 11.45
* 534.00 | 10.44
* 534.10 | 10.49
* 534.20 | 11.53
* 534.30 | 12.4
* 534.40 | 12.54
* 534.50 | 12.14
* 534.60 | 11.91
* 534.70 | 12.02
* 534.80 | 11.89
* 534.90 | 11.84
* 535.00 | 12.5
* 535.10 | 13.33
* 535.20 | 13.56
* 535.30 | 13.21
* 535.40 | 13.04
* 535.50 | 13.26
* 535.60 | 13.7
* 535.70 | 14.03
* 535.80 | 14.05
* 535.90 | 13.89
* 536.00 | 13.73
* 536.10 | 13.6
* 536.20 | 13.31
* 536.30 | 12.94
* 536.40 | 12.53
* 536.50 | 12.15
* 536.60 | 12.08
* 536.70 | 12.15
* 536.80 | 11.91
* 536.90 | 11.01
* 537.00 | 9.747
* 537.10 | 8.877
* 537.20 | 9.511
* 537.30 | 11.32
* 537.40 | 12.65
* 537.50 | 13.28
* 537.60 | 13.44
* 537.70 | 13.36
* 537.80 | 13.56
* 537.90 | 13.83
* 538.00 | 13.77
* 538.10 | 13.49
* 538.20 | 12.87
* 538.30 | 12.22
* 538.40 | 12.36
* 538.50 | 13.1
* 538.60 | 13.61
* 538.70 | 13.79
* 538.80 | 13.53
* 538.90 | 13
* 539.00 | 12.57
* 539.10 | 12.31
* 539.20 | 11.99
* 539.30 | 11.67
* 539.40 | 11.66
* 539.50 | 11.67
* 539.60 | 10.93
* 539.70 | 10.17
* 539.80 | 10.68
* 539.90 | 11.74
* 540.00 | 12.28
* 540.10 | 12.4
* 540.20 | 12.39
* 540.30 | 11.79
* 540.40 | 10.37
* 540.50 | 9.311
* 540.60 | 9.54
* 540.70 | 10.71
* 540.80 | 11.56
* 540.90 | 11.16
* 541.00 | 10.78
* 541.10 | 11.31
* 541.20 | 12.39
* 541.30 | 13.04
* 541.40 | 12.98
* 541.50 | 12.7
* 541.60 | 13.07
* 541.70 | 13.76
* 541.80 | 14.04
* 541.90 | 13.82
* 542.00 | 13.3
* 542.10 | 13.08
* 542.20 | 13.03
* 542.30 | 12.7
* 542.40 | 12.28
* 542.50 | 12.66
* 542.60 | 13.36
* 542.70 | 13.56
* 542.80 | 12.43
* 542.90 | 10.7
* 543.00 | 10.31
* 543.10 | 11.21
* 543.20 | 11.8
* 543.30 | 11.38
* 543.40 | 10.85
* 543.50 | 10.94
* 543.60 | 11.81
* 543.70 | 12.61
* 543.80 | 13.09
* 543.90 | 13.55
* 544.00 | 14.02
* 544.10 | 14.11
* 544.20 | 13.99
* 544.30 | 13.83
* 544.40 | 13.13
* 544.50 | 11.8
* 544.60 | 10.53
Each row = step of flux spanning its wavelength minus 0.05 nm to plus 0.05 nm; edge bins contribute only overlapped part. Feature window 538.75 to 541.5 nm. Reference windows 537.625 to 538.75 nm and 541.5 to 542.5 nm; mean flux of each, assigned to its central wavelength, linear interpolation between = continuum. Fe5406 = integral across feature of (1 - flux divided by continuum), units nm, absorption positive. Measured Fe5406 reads 0.33 nm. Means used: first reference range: 13.3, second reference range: 13.2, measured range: 11.6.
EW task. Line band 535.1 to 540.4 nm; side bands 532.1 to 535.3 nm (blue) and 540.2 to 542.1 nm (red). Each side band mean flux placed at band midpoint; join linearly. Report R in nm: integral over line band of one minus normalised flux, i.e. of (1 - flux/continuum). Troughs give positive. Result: -0.29 nm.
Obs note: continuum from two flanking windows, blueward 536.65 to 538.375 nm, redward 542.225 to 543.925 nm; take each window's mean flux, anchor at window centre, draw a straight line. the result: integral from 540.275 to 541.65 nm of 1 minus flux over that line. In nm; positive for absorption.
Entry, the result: 0.07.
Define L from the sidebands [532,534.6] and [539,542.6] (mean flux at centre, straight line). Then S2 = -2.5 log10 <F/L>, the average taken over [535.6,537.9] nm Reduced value -0.07 mag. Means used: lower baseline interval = 11.4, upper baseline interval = 12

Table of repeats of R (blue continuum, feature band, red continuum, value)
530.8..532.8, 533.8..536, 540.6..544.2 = -0.04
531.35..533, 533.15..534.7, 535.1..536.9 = 0.01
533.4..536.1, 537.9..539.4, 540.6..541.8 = -0.07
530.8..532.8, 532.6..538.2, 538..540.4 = 0.05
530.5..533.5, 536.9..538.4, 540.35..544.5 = 0.00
